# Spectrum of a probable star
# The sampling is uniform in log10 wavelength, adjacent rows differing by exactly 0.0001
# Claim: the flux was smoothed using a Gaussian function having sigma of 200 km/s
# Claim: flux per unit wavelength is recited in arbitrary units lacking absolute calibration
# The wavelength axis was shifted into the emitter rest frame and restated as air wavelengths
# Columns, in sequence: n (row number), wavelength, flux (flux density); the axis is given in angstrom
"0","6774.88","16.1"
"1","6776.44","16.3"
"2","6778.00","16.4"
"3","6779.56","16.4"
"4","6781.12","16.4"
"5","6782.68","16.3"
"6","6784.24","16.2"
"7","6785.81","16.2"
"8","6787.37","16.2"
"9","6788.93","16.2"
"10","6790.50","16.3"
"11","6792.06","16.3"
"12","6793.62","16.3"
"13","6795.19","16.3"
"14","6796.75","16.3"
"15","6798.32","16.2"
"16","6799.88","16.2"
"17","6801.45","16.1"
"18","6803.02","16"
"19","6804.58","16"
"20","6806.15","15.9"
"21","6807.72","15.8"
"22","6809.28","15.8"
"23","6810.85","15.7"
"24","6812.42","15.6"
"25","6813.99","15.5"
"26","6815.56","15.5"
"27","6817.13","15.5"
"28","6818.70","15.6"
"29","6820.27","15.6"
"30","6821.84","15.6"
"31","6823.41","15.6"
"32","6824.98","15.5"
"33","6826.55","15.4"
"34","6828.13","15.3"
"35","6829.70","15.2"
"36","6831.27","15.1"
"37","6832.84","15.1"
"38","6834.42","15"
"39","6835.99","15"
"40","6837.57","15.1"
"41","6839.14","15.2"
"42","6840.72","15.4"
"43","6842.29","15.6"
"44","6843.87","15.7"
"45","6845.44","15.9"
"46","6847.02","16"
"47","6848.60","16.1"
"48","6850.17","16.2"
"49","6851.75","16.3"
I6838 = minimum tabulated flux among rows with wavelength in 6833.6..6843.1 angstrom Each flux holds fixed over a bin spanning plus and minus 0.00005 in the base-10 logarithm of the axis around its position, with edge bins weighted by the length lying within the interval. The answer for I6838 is 15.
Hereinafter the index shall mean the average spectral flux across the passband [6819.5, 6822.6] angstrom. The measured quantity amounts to 15.6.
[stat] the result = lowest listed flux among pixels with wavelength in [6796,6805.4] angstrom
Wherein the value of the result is 16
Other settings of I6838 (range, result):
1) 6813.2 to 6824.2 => 15.5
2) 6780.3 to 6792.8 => 16.2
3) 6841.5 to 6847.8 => 15.6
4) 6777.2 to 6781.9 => 16.4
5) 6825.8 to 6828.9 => 15.3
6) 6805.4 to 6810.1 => 15.8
